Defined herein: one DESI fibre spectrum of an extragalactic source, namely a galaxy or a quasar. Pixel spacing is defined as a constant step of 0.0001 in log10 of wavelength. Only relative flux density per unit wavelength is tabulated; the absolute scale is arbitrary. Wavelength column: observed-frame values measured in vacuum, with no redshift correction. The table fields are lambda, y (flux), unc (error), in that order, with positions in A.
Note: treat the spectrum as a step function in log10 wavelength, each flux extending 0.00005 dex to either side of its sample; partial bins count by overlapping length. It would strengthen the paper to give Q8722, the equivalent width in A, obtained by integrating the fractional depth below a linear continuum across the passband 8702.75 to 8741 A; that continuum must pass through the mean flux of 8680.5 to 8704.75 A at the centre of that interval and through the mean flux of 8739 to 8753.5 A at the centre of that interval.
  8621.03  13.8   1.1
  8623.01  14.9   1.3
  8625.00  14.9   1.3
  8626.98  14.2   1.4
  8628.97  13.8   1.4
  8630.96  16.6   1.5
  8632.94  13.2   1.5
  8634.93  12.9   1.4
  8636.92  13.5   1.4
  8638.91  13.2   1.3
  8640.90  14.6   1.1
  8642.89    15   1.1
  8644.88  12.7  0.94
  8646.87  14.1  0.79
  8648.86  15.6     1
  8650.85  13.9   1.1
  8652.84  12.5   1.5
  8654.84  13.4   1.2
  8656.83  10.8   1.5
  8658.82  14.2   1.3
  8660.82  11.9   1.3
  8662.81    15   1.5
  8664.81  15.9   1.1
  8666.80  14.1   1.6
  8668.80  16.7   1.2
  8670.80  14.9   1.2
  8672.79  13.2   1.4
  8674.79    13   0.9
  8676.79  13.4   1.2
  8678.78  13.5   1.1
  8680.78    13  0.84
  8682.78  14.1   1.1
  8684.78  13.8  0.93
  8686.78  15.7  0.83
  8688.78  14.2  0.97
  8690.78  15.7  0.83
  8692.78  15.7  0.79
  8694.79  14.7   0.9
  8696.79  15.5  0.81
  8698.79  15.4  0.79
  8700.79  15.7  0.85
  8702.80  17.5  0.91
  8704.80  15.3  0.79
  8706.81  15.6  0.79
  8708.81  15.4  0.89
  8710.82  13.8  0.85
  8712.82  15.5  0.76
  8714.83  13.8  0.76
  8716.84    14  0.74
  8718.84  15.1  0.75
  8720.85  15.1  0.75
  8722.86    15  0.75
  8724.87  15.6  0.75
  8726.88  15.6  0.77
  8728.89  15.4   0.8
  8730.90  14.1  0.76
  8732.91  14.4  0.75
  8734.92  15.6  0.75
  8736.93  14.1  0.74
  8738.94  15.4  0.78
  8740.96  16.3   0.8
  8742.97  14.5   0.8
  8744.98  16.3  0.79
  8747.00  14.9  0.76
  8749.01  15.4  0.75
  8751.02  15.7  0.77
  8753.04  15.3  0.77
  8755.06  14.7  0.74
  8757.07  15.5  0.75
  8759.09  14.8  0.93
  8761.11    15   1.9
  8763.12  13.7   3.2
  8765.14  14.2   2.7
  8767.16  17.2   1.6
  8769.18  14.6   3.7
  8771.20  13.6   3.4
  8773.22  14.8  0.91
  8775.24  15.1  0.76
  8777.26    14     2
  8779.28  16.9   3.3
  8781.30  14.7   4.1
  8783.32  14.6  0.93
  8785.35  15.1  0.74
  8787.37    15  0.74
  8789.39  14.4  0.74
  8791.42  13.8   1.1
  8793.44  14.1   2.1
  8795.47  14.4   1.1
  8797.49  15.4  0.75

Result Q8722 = 0.7 A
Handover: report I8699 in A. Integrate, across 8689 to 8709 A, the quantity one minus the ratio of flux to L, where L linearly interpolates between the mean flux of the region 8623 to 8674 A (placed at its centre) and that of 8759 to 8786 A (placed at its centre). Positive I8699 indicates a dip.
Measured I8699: -1.7 A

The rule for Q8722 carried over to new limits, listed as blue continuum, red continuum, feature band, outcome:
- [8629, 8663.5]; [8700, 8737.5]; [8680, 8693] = -0.1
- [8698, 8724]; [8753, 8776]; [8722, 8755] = -0.5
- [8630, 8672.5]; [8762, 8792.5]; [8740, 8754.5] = -0.9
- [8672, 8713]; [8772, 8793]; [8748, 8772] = -0.3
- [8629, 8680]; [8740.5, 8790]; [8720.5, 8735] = -0.4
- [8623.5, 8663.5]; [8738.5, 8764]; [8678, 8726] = -1.3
